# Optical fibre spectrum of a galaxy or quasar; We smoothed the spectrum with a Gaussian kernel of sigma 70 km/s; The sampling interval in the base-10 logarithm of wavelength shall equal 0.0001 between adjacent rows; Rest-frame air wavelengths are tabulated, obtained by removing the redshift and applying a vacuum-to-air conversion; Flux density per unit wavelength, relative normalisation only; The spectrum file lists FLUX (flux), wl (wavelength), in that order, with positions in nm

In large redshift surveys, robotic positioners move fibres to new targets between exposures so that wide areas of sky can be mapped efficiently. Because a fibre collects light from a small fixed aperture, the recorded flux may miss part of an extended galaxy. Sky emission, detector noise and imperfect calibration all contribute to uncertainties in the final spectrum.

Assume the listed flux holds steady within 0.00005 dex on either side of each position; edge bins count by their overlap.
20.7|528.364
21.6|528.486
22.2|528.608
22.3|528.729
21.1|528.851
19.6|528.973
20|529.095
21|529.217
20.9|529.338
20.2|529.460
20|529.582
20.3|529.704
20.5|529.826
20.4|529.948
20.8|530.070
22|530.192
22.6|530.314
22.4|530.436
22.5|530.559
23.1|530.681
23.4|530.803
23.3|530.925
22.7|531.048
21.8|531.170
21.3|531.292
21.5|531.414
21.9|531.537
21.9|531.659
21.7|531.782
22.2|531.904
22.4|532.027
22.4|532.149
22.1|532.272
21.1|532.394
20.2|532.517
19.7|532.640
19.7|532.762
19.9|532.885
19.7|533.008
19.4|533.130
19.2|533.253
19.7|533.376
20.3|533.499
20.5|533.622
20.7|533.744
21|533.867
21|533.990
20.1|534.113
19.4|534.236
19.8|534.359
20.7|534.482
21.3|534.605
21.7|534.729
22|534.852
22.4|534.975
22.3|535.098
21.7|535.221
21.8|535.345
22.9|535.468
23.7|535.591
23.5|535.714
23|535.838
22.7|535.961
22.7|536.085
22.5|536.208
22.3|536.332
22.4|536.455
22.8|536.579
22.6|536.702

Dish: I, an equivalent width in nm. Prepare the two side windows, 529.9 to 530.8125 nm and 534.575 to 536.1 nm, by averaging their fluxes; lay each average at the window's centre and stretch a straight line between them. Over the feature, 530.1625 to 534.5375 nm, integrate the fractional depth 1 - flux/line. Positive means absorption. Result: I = 0.20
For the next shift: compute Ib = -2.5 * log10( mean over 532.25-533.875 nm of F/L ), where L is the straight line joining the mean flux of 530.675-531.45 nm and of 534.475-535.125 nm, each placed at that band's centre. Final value 0.10 mag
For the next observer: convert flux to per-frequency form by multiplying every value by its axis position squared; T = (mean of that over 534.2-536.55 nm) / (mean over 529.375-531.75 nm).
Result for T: 1.04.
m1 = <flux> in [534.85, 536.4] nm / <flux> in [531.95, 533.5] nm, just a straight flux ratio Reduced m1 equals 1.10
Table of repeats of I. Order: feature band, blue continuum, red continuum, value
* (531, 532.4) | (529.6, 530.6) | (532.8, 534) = -0.08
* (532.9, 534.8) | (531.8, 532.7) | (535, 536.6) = 0.15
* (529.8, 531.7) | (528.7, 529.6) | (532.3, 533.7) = -0.16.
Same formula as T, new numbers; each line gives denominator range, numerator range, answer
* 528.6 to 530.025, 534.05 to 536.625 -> 1.09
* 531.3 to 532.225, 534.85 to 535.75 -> 1.04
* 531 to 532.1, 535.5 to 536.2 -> 1.07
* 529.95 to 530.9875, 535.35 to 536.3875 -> 1.04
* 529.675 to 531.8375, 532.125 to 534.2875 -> 0.94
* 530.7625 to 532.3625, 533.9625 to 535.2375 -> 0.96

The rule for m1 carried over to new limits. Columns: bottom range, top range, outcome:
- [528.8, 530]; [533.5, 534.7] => 1.01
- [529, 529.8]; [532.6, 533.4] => 0.96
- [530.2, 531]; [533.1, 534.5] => 0.88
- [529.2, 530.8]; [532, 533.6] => 0.95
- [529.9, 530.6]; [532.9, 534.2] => 0.93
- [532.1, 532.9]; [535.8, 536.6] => 1.09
